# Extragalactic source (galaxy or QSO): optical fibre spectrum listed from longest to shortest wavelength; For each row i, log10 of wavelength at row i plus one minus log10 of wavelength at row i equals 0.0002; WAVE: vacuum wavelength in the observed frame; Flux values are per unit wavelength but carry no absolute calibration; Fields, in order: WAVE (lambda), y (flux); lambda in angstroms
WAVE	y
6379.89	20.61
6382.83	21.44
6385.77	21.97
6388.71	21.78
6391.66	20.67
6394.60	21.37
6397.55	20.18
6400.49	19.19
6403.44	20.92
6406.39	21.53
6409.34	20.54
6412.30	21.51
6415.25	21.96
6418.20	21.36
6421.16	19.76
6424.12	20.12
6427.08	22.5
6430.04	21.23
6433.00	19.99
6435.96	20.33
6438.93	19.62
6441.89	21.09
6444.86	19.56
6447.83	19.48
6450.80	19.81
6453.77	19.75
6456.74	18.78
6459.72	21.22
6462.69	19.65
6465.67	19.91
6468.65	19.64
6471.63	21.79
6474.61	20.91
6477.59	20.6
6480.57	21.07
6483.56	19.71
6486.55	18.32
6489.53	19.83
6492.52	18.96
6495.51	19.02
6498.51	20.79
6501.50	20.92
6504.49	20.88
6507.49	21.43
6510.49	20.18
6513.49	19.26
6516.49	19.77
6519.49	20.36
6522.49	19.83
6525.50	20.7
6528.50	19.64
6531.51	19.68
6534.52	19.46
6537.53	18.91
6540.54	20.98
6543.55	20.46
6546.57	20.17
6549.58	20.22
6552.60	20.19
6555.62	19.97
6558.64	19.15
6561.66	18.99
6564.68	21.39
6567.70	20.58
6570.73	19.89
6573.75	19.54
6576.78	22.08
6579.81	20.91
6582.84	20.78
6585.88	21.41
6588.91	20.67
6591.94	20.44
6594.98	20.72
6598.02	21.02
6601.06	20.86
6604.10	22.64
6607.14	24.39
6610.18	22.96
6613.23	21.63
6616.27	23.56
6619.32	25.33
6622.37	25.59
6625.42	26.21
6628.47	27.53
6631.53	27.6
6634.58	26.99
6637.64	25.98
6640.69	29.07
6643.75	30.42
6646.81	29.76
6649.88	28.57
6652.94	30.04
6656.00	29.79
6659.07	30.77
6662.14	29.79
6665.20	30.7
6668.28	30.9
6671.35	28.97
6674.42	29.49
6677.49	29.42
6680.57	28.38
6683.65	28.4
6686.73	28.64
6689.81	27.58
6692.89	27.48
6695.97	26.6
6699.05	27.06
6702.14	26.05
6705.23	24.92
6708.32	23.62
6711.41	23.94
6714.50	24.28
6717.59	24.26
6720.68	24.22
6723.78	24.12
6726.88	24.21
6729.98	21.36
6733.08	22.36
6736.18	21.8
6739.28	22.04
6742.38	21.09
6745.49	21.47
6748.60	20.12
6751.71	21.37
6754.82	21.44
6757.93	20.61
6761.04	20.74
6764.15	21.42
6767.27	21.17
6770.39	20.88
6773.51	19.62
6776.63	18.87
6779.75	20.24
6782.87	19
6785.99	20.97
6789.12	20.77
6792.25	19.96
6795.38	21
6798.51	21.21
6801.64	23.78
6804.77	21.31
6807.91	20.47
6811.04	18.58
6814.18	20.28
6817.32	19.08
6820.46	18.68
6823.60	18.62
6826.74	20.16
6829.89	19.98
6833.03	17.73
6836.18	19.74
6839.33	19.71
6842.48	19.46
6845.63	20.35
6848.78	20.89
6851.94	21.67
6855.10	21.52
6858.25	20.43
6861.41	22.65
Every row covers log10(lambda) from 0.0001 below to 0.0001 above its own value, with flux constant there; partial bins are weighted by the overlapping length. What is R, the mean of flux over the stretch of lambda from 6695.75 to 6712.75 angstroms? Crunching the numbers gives 25.3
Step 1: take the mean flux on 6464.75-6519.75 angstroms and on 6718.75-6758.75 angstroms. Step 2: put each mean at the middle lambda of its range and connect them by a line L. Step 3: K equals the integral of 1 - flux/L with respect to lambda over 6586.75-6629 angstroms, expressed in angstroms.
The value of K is -3.8 angstroms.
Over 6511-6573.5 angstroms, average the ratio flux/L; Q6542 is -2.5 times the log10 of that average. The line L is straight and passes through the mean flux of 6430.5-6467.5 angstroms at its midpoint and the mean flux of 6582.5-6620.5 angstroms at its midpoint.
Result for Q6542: 0.07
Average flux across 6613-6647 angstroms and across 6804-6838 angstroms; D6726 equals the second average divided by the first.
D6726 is 0.73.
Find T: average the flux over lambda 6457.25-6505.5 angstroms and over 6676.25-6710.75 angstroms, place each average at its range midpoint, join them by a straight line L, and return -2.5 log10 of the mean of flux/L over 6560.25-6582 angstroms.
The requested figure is 0.127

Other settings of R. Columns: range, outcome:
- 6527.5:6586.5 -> 20.2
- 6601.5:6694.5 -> 27.5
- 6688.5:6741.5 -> 24.4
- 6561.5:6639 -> 22.7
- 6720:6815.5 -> 21.1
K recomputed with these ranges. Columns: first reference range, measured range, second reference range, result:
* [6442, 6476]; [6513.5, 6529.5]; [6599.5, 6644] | 1.5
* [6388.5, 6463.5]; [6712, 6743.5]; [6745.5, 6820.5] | -3.8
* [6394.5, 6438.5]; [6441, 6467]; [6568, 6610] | 1.2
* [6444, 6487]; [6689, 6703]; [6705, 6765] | -3.1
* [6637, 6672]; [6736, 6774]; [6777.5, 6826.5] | 3.5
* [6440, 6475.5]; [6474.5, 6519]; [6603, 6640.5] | 2.6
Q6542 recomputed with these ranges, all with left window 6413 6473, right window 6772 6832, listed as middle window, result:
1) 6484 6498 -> 0.06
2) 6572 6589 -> -0.03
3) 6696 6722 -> -0.23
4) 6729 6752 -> -0.07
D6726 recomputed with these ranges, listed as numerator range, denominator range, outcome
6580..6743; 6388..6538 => 1.26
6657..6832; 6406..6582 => 1.15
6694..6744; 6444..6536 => 1.19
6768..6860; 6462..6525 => 1.00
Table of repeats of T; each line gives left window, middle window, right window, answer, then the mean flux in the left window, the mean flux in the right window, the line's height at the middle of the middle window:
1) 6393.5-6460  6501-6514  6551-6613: 0.01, 20.5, 20.9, 20.7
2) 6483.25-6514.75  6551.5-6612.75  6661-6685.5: 0.17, 19.9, 29.5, 24.5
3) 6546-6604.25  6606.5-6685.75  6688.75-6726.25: -0.20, 20.5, 25.3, 23.1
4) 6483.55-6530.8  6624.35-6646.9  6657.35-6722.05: -0.11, 20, 27.4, 25.2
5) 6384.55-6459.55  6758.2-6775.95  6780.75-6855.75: -0.02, 20.6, 20.2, 20.2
